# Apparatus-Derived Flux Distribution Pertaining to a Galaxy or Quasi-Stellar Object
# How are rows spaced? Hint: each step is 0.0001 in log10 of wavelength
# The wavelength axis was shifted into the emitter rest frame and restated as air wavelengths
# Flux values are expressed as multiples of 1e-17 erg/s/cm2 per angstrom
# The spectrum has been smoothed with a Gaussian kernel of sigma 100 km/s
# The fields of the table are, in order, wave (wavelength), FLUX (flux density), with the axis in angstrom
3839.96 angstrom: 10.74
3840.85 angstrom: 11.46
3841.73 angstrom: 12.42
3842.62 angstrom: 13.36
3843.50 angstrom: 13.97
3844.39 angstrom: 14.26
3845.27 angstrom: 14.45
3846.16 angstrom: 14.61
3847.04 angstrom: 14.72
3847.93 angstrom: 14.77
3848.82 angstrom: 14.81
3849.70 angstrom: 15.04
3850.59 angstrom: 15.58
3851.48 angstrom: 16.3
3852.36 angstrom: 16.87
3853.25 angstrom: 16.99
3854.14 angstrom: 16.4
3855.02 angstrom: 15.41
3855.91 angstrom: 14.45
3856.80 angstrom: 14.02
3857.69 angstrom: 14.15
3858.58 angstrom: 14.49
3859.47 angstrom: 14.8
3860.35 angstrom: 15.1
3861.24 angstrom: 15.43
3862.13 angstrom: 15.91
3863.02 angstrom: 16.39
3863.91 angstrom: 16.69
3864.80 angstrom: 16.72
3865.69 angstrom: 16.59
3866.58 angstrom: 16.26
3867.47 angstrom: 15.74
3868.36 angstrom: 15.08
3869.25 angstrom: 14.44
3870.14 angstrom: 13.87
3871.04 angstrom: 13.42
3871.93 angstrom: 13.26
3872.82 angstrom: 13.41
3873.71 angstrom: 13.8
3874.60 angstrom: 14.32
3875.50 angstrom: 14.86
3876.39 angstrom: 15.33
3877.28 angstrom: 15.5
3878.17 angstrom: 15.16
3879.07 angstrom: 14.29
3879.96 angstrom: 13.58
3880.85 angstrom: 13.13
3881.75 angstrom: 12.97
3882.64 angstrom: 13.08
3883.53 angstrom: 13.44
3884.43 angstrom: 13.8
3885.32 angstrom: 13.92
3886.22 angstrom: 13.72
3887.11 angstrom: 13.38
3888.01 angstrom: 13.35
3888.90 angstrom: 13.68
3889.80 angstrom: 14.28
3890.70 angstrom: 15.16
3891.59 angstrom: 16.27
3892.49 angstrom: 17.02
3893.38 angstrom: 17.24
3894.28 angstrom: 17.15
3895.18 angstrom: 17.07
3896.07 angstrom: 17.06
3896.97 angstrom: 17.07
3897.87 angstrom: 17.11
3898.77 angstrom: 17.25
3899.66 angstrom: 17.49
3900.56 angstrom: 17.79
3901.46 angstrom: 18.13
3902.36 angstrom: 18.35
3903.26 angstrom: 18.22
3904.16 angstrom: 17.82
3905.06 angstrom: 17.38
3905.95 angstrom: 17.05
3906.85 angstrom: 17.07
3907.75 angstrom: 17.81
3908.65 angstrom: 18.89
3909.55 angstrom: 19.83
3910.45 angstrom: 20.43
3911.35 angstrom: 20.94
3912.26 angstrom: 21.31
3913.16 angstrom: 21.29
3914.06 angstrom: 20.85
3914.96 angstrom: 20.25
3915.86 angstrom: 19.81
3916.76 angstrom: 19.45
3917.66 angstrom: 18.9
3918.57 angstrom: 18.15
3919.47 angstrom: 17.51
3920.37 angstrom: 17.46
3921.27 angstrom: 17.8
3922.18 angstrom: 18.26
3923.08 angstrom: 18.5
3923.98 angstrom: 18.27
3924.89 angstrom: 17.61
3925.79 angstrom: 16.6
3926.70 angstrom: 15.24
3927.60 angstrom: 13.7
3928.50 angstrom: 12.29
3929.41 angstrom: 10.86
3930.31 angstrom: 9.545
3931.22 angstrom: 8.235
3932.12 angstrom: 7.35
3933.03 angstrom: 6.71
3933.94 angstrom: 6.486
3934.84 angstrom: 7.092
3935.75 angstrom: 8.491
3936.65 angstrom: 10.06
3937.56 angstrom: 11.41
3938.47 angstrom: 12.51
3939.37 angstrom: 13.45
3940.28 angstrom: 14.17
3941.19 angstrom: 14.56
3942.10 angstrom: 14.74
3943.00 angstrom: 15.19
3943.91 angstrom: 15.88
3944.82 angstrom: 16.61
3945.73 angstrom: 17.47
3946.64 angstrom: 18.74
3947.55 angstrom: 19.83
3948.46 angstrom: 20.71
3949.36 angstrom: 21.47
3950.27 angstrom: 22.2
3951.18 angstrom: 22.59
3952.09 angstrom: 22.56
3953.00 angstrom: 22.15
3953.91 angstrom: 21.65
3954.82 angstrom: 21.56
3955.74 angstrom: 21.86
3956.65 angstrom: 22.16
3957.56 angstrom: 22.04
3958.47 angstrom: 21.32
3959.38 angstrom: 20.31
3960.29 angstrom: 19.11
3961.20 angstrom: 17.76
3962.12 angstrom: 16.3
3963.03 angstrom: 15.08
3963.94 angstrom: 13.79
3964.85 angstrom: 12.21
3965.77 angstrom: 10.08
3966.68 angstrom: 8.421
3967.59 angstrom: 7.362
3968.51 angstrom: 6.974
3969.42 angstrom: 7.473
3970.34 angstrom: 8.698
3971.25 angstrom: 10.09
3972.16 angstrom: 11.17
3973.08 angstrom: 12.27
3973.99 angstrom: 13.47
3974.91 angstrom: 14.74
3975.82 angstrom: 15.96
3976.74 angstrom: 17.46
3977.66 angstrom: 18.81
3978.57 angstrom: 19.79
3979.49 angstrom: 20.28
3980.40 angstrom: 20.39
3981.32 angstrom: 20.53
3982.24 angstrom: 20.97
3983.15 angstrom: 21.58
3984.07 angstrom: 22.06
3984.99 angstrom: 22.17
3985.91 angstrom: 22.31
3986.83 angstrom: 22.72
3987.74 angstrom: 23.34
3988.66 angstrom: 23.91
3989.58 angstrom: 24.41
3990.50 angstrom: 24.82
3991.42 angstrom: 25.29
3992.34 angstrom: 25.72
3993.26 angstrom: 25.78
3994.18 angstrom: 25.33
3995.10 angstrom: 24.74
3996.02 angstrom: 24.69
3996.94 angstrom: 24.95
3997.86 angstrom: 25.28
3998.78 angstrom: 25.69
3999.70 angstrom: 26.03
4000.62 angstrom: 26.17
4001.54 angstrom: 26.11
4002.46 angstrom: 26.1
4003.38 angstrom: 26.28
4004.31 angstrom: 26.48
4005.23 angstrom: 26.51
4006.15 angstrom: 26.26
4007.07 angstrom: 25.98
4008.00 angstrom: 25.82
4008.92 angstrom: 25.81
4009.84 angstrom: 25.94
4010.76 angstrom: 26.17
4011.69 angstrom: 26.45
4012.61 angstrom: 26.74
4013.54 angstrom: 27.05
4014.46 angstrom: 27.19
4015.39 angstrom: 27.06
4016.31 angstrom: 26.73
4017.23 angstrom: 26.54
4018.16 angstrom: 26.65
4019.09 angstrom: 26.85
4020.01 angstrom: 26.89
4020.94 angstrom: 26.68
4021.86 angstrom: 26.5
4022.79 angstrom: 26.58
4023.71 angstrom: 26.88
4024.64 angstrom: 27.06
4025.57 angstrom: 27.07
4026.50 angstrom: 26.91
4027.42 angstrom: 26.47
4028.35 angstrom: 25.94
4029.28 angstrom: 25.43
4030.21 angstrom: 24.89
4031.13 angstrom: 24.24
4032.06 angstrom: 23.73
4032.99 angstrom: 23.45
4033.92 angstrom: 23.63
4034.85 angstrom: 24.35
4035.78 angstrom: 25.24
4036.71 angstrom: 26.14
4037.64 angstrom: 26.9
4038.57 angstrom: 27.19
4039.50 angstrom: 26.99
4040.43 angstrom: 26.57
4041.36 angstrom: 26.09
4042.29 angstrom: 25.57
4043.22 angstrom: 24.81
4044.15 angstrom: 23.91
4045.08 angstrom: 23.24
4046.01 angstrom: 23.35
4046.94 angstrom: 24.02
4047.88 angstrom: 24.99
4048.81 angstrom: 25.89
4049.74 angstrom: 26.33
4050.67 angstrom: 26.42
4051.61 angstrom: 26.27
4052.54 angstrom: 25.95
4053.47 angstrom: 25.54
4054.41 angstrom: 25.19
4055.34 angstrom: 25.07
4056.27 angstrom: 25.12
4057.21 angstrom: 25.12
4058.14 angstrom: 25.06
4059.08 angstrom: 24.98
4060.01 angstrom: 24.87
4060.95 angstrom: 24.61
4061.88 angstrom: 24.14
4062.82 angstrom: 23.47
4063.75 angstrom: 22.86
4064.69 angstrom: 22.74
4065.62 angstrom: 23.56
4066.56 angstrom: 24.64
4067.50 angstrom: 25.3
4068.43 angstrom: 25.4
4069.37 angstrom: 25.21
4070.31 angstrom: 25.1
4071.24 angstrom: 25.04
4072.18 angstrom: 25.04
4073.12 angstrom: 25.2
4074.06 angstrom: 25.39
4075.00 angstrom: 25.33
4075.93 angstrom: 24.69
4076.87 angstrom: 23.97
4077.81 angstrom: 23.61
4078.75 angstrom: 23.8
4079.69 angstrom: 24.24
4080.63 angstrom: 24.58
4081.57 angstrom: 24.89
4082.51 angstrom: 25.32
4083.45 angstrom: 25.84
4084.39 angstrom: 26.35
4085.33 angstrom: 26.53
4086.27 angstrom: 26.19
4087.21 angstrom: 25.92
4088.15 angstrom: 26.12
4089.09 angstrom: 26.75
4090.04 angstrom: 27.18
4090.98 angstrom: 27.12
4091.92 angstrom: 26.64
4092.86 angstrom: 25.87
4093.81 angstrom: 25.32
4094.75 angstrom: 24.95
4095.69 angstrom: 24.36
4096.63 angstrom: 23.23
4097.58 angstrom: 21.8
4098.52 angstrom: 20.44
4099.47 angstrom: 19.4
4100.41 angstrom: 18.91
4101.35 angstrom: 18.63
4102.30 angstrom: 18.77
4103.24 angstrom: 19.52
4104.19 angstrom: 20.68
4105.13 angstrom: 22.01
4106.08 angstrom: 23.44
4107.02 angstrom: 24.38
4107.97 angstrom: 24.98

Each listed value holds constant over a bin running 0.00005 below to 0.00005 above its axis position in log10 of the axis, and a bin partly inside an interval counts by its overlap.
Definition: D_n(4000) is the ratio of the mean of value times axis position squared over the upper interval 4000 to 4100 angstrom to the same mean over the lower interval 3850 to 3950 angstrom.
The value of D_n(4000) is 1.8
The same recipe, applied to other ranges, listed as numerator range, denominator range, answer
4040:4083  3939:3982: 1.57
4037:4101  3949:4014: 1.25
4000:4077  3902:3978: 1.68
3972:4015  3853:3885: 1.68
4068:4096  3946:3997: 1.41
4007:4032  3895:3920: 1.50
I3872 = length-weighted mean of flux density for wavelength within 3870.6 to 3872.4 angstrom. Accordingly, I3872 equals 13.4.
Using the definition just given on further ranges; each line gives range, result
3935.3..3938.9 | 10.6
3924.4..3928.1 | 15.8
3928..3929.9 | 11.6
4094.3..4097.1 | 24.2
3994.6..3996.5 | 24.7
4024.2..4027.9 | 26.9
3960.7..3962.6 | 17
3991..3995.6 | 25.4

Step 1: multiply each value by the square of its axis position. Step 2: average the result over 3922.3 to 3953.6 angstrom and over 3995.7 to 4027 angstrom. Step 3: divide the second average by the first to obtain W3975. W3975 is 1.84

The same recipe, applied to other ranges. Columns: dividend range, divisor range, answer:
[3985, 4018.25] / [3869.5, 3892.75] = 1.93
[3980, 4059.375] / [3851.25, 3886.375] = 1.84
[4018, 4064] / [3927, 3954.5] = 1.82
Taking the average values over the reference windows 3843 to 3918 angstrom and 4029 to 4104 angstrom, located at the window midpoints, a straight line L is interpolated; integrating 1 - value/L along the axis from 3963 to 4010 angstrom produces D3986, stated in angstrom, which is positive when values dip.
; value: 1.7 angstrom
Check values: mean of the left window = 16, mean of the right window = 24.6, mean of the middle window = 20.3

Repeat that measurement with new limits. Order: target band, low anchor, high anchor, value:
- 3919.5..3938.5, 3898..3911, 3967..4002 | 6.05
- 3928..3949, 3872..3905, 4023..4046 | 6.89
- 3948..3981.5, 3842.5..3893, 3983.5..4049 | 7.61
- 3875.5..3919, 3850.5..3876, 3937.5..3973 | -3.47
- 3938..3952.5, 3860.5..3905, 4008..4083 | 1.24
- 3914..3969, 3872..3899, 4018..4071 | 7.85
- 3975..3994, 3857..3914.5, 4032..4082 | -0.58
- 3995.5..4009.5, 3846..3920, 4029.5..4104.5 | -2.75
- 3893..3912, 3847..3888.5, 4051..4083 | -1.69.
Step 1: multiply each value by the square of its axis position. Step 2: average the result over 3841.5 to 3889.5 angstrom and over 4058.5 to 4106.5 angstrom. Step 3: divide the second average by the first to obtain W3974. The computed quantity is 1.83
